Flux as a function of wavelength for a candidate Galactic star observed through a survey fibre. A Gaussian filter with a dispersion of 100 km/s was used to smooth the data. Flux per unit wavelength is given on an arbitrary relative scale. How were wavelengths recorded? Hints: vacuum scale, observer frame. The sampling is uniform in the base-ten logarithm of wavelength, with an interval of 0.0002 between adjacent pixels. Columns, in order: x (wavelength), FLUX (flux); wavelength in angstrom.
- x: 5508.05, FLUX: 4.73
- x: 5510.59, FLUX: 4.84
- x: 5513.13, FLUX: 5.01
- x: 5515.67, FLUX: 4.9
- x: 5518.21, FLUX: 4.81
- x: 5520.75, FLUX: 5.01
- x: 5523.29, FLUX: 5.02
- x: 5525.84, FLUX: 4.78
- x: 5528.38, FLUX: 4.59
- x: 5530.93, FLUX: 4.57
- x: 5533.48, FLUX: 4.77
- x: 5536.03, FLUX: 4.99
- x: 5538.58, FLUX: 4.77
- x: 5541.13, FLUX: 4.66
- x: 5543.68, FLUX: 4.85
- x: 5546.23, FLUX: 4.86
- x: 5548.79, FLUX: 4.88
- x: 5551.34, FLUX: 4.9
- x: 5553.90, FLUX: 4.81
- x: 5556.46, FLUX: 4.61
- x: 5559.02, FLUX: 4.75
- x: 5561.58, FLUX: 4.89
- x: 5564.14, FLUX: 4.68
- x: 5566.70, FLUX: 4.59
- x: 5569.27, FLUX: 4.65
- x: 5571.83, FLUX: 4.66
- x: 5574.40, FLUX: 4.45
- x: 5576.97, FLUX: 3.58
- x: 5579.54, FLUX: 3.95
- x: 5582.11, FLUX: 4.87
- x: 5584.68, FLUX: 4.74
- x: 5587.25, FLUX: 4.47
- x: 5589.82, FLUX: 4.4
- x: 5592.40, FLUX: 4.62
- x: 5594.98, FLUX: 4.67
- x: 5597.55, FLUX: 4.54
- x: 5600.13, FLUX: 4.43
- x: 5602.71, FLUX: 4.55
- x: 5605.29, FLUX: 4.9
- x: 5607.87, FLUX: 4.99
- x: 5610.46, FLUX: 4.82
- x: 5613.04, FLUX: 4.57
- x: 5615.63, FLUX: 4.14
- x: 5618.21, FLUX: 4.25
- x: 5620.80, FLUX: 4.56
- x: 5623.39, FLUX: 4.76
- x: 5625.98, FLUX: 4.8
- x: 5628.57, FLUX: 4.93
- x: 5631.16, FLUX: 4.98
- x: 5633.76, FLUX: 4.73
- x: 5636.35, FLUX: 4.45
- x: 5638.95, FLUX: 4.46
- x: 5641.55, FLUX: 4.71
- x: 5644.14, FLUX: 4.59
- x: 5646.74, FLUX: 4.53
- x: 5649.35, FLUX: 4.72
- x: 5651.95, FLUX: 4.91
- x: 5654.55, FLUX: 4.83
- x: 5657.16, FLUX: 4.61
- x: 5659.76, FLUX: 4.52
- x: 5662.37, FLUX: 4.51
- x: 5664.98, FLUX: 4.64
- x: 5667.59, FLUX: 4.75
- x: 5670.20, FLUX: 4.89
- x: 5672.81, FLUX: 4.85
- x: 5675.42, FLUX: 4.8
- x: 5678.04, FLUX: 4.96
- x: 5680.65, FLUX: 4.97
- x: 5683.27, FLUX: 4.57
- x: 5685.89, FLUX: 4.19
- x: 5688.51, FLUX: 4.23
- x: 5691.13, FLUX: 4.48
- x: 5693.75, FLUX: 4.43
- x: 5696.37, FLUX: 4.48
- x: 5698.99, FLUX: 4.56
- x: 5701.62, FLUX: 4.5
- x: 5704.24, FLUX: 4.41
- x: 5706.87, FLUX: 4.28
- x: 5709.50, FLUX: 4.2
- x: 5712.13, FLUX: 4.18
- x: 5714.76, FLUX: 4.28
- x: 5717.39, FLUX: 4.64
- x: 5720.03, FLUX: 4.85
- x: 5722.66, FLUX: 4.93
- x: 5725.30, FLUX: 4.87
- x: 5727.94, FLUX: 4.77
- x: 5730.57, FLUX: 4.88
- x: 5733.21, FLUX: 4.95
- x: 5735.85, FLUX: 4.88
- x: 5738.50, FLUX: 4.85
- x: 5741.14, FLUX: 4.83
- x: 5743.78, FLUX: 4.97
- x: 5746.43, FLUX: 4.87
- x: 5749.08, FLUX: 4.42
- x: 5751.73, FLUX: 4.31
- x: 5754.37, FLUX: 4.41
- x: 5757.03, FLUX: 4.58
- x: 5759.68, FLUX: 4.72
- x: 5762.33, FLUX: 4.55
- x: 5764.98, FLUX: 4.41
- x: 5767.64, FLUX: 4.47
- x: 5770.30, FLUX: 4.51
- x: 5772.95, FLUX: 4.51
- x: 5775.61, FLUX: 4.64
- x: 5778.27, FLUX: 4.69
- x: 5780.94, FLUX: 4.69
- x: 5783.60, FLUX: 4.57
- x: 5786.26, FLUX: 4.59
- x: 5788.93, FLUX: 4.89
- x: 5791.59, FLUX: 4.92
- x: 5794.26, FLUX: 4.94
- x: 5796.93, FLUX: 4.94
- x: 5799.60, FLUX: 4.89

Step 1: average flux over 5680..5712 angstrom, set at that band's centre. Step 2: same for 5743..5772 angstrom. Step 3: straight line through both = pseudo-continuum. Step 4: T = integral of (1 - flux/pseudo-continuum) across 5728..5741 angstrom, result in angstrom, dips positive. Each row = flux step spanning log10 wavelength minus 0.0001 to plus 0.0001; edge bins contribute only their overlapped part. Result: -1.1 angstrom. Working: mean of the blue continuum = 4.42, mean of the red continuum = 4.56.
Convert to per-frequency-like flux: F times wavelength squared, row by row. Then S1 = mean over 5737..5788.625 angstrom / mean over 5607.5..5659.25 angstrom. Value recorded 1.04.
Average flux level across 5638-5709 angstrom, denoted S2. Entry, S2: 4.6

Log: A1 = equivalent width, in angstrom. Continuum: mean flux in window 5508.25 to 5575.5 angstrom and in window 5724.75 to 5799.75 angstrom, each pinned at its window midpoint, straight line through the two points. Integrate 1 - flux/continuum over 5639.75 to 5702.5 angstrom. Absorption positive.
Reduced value 1.3 angstrom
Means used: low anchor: 4.78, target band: 4.63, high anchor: 4.7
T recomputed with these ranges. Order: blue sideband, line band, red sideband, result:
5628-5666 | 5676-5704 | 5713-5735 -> 1.1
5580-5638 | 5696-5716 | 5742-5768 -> 1.1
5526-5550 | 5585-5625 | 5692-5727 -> 0.7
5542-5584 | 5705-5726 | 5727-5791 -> 0.6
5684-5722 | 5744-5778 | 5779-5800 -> 0.9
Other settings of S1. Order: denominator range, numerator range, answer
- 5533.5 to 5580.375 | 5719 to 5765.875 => 1.09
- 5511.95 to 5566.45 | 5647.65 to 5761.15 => 1.02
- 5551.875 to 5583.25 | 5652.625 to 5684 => 1.08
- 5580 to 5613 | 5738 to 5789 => 1.05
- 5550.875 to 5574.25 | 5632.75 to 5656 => 1.02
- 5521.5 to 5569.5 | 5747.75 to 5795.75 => 1.04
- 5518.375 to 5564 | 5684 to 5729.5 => 0.99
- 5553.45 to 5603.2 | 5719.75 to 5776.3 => 1.10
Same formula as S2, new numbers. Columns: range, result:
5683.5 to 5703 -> 4.42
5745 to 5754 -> 4.53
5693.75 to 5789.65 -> 4.61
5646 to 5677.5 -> 4.72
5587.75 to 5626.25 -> 4.59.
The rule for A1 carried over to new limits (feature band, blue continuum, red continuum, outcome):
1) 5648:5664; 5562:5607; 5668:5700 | -0.3 angstrom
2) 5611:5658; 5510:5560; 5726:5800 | 1.2 angstrom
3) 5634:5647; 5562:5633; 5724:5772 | 0.1 angstrom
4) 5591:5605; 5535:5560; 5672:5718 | 0.3 angstrom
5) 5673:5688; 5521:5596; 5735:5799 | -0.1 angstrom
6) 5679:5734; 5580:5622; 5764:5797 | 0.9 angstrom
